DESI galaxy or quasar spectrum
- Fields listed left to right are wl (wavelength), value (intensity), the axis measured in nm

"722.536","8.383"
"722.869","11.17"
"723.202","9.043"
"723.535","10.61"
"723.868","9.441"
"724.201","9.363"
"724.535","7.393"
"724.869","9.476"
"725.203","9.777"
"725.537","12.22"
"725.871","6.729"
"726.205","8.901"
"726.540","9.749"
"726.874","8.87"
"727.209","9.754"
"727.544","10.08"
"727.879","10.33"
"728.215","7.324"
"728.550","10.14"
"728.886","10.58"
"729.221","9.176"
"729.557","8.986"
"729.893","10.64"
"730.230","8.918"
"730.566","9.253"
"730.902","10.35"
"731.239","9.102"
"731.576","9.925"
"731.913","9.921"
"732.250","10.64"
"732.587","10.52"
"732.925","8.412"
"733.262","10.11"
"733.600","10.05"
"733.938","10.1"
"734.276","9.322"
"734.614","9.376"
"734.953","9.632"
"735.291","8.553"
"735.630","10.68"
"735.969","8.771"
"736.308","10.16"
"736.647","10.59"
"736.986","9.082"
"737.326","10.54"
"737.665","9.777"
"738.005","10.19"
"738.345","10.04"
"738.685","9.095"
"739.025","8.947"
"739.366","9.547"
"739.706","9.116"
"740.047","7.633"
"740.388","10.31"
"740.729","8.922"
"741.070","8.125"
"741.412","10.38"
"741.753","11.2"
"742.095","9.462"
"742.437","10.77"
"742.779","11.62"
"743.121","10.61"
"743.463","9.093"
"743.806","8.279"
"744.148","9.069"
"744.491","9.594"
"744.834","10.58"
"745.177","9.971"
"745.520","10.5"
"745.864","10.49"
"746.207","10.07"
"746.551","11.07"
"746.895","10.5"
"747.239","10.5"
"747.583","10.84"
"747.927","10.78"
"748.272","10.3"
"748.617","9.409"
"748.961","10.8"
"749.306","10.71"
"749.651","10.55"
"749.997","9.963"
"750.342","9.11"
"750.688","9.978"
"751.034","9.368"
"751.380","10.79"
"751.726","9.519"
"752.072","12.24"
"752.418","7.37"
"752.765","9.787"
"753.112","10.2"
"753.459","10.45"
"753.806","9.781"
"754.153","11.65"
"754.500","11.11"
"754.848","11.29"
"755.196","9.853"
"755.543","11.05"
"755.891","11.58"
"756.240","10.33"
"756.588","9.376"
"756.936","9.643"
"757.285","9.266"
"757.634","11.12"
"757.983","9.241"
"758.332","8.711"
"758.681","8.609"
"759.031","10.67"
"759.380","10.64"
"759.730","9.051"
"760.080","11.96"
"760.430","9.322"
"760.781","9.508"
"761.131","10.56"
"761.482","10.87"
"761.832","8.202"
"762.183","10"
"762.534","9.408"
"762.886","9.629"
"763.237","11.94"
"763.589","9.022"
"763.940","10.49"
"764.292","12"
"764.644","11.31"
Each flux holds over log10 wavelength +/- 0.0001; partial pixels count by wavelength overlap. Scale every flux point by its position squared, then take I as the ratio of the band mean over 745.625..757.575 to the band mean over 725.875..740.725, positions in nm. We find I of 1.13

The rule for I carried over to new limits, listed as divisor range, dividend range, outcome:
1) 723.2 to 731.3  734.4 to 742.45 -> 1.05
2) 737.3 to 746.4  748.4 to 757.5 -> 1.08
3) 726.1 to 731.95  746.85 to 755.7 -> 1.14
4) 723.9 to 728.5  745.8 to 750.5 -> 1.19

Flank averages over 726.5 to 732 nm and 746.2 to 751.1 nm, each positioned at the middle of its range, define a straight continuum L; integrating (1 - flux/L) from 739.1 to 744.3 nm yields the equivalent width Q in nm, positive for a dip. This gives 0.23 nm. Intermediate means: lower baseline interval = 9.59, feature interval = 9.6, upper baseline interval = 10.3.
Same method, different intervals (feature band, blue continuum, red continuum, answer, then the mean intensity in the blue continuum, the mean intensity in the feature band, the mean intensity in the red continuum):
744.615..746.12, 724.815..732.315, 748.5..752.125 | -0.046 nm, 9.59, 10.3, 10.2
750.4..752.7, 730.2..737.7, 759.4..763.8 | 0.014 nm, 9.75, 9.83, 9.98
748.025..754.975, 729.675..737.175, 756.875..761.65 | -0.238 nm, 9.73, 10.2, 9.95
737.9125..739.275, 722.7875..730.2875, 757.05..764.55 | 0.021 nm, 9.5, 9.53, 10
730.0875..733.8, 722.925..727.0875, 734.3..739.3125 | -0.086 nm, 9.35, 9.76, 9.66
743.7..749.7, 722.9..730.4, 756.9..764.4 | -0.287 nm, 9.46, 10.2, 9.98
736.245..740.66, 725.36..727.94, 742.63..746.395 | 0.112 nm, 9.55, 9.59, 9.98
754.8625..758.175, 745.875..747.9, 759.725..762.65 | -0.018 nm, 10.6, 10.2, 9.93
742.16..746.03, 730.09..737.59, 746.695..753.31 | -0.016 nm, 9.73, 10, 10.1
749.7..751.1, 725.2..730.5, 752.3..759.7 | 0.036 nm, 9.5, 9.7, 10.1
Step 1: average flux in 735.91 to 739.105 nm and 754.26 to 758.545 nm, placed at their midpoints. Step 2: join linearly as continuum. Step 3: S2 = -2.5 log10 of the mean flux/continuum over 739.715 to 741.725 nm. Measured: 0.07 mag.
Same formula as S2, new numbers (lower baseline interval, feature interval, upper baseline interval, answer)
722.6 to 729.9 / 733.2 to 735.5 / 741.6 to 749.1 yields 0.03 mag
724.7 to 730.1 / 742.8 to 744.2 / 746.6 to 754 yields 0.05 mag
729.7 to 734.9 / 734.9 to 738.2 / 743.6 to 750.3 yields 0.01 mag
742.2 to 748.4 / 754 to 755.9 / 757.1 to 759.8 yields -0.13 mag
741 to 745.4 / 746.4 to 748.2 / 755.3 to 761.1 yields -0.08 mag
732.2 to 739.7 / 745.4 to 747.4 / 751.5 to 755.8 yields -0.04 mag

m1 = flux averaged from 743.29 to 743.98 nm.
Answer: 8.7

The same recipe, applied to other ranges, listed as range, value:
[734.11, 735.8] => 9.51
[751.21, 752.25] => 10.8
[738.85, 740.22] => 8.81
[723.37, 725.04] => 9.26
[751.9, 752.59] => 9.81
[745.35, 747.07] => 10.5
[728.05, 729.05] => 9.35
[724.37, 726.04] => 9.12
